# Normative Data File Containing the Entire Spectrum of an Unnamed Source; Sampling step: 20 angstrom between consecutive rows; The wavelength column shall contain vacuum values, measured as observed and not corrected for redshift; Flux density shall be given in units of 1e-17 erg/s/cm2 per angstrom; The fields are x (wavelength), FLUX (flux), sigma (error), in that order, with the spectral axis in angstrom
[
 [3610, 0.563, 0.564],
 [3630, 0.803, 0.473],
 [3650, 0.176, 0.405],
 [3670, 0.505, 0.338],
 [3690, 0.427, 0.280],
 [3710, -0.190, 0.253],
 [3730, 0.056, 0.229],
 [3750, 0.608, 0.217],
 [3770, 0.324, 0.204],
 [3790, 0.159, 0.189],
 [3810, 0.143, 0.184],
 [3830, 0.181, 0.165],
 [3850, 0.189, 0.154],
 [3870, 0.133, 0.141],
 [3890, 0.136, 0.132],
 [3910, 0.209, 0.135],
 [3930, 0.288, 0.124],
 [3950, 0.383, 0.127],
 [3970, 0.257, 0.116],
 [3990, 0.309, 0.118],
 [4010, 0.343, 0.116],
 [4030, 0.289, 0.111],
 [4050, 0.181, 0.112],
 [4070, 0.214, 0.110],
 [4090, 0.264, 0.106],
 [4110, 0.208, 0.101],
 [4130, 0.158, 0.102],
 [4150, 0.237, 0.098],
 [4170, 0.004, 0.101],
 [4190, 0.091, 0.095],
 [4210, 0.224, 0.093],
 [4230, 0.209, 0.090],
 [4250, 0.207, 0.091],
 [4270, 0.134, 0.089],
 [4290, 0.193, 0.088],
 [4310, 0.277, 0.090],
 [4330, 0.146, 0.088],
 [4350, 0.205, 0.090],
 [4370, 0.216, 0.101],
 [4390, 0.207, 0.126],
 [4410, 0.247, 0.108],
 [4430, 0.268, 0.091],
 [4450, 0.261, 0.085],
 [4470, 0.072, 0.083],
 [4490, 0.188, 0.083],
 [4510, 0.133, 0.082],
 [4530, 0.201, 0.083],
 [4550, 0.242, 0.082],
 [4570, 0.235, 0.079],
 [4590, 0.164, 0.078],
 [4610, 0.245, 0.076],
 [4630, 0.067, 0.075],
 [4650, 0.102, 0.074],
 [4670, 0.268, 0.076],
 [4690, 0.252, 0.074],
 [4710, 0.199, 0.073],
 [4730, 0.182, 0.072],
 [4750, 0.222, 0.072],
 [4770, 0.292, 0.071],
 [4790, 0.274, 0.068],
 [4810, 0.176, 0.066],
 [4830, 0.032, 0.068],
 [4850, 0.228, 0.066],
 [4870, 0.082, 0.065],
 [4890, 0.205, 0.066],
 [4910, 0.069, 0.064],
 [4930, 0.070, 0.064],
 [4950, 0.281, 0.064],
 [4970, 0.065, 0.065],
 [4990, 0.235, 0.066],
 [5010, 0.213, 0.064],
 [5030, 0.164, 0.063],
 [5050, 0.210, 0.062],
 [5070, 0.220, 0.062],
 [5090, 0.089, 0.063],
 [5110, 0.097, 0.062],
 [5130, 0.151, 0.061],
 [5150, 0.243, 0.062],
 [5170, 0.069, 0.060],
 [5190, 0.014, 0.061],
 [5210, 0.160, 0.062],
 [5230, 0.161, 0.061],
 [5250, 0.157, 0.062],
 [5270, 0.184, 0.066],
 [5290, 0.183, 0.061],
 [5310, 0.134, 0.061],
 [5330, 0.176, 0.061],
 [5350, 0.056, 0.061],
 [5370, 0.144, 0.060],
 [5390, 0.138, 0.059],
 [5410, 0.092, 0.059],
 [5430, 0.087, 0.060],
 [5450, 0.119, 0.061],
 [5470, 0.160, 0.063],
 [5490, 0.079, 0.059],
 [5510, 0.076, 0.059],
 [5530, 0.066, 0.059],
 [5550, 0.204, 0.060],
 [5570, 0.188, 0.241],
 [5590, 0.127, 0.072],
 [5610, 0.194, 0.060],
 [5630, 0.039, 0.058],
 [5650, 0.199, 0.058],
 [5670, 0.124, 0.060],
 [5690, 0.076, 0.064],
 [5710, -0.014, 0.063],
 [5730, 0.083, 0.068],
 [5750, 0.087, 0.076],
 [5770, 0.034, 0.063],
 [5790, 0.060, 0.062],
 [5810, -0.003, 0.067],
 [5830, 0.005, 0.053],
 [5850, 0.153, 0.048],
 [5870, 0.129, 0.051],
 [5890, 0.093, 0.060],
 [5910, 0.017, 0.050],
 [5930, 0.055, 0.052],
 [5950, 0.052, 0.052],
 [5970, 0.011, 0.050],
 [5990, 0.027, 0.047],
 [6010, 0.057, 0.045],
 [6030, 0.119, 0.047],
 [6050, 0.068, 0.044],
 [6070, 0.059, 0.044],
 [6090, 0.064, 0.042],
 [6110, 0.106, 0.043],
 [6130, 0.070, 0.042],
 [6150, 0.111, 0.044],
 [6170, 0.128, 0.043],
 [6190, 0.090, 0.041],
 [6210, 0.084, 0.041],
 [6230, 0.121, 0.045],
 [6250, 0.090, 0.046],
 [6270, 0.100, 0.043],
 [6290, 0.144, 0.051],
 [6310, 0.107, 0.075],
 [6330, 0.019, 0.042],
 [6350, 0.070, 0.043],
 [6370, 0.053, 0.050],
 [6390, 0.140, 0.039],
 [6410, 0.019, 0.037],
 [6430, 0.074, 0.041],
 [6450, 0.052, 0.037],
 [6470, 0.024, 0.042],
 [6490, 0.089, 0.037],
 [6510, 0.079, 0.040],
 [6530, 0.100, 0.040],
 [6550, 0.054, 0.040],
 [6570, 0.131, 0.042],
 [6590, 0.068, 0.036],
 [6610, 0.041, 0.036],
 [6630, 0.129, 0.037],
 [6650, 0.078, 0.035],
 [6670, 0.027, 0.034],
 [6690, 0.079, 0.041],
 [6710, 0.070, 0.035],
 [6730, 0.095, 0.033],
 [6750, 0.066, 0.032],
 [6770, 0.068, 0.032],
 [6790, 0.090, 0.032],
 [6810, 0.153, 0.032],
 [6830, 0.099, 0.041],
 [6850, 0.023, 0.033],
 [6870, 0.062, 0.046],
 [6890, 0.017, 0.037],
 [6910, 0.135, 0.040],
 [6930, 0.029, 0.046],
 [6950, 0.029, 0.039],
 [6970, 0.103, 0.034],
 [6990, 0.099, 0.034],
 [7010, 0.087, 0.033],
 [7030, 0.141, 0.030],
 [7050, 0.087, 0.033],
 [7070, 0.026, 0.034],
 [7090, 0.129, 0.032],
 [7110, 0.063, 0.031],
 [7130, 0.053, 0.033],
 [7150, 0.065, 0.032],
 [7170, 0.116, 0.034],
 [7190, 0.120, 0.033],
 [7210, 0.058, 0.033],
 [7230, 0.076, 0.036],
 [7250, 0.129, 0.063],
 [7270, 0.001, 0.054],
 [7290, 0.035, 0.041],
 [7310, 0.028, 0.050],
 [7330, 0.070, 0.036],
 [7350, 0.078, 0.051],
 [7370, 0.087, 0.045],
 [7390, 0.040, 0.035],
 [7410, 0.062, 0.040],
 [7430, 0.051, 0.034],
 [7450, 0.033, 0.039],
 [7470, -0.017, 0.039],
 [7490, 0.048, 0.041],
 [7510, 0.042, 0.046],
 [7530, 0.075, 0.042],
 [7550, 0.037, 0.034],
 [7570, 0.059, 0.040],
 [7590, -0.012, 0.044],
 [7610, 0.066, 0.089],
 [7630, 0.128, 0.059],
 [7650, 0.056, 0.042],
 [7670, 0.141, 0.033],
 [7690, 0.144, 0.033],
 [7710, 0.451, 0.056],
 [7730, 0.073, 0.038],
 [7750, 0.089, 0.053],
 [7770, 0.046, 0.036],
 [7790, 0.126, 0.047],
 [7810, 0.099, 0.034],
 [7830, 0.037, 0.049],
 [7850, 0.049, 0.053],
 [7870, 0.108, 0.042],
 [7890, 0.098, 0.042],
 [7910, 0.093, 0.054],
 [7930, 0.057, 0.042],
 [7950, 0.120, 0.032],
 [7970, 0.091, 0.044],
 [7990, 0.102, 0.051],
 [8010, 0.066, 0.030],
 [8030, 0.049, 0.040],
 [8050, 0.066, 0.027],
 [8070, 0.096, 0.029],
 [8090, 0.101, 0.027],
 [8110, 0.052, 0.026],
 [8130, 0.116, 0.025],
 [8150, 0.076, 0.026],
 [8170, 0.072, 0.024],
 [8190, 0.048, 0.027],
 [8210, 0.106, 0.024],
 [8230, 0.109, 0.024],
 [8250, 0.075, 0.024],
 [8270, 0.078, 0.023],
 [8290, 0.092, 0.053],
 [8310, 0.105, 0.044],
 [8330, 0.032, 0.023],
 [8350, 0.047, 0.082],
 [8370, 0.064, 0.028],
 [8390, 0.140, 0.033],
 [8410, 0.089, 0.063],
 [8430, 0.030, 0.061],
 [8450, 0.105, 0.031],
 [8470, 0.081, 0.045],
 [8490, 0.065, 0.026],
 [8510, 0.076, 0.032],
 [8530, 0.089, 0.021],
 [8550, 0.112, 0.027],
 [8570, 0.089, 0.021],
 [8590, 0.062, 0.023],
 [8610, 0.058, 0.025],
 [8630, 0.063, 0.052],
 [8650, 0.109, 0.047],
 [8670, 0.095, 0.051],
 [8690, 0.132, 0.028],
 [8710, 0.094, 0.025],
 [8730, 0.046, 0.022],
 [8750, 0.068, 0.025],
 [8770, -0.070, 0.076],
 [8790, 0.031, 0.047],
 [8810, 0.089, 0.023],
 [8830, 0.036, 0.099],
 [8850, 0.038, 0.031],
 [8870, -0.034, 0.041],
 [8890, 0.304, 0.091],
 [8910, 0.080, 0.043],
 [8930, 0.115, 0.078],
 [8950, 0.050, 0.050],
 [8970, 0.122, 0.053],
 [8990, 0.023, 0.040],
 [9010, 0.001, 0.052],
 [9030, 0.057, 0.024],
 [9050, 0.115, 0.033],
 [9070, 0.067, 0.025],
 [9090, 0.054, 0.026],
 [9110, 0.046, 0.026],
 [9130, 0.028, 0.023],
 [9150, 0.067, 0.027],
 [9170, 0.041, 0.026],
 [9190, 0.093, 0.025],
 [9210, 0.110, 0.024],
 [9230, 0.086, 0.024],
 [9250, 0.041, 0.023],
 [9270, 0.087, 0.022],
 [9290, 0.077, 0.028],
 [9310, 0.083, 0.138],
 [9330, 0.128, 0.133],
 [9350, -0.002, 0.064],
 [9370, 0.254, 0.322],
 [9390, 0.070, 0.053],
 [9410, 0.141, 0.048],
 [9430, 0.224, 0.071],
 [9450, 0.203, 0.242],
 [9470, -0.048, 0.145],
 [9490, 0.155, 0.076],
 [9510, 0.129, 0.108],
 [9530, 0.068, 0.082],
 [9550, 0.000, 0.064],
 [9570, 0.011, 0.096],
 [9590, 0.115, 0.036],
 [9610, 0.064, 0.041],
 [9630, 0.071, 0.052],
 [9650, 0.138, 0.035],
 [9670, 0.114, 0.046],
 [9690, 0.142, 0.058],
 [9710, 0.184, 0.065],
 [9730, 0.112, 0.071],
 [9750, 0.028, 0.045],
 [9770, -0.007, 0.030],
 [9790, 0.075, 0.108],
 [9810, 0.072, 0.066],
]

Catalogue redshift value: 1.07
